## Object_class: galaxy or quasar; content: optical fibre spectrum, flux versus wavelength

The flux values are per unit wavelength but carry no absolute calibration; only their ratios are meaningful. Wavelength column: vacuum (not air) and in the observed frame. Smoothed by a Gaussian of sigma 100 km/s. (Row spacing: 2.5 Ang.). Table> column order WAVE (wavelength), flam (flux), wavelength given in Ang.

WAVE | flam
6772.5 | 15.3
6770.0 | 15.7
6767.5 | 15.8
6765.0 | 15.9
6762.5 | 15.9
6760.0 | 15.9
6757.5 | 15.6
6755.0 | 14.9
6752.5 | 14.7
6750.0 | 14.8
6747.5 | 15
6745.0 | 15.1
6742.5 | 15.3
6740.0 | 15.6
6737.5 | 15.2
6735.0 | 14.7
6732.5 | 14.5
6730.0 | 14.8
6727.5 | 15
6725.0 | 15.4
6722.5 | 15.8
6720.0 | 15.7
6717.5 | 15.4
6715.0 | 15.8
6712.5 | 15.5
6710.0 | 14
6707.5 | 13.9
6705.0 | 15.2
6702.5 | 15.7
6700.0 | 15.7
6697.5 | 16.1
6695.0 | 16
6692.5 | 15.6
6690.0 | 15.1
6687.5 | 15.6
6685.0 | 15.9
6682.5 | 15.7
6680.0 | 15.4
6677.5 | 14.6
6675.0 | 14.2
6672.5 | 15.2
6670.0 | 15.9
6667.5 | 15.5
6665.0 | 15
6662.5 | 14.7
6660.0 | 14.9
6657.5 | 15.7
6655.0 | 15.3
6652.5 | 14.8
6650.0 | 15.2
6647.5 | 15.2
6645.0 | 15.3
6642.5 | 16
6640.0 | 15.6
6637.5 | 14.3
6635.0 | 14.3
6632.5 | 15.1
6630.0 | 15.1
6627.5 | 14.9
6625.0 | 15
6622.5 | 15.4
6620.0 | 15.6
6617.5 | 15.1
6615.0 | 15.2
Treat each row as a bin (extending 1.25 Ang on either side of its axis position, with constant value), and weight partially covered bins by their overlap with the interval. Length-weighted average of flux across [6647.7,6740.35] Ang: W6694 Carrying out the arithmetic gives 15.2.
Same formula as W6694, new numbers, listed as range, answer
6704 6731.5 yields 15.1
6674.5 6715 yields 15.3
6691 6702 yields 15.8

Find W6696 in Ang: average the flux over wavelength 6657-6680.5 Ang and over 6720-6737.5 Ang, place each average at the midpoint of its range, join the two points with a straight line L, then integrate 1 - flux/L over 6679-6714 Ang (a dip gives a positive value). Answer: -0.7 Ang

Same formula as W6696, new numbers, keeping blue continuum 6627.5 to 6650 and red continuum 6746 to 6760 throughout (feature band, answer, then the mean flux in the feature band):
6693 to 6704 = -0.54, 15.8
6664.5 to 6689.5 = -0.34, 15.3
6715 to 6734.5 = -0.20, 15.2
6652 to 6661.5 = -0.06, 15.2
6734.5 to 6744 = -0.10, 15.2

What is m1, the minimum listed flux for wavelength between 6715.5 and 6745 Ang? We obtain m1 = 14.5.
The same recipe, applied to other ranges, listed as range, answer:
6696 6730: 13.9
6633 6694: 14.2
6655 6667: 14.7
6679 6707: 15.1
